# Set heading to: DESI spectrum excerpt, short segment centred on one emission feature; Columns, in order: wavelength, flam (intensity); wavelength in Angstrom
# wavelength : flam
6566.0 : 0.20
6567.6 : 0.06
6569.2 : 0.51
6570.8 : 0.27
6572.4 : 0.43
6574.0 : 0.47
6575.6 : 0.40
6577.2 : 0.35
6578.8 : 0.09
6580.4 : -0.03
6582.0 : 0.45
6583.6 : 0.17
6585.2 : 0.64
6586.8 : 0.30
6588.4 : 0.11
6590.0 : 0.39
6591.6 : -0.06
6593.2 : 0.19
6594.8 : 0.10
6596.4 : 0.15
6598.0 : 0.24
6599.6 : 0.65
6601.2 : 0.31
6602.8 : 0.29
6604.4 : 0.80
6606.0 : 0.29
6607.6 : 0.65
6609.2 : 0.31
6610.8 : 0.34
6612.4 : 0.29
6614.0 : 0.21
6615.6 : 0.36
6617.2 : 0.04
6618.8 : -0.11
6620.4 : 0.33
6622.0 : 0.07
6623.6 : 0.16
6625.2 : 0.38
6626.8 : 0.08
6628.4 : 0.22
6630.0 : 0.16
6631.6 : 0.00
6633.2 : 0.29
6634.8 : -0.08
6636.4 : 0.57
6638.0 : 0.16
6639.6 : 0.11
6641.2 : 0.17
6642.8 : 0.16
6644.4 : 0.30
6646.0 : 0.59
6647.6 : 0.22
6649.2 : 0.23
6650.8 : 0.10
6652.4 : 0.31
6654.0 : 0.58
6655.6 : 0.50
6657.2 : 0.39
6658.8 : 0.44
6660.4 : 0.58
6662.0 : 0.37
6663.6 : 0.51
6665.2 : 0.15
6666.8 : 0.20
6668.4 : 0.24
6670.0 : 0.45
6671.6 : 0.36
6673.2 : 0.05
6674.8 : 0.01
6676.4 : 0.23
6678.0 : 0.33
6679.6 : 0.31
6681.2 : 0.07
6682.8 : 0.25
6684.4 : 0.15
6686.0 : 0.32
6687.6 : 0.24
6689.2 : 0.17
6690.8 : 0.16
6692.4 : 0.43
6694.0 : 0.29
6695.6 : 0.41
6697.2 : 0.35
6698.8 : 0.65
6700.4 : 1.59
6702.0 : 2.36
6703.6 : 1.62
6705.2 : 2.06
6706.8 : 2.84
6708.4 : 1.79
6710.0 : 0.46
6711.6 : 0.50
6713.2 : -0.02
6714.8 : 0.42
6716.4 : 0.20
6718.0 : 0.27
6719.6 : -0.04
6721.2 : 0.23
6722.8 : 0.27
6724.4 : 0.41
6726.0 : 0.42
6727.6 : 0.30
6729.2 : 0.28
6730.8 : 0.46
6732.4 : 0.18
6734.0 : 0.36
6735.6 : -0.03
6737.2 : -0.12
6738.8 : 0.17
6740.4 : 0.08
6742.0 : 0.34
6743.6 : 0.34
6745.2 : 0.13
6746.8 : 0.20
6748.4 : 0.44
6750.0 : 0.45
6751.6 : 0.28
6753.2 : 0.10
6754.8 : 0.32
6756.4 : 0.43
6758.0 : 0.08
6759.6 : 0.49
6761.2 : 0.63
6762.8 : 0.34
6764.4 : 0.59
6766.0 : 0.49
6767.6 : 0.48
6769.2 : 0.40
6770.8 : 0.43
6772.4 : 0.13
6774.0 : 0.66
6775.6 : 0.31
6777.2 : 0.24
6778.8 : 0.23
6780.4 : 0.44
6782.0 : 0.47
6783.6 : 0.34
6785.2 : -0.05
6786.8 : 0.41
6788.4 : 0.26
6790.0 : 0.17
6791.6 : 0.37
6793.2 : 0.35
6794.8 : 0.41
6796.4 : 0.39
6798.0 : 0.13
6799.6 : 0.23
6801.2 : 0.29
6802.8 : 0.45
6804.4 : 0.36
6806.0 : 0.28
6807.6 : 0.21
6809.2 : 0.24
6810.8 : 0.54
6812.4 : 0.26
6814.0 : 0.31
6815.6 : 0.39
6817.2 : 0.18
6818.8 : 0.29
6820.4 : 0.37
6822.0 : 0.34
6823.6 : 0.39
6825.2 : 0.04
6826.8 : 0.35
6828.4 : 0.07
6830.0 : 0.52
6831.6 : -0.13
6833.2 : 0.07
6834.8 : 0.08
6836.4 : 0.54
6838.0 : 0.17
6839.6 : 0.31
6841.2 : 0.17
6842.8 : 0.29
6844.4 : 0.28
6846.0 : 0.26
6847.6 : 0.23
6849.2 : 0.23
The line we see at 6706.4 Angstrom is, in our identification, [O II] 3727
